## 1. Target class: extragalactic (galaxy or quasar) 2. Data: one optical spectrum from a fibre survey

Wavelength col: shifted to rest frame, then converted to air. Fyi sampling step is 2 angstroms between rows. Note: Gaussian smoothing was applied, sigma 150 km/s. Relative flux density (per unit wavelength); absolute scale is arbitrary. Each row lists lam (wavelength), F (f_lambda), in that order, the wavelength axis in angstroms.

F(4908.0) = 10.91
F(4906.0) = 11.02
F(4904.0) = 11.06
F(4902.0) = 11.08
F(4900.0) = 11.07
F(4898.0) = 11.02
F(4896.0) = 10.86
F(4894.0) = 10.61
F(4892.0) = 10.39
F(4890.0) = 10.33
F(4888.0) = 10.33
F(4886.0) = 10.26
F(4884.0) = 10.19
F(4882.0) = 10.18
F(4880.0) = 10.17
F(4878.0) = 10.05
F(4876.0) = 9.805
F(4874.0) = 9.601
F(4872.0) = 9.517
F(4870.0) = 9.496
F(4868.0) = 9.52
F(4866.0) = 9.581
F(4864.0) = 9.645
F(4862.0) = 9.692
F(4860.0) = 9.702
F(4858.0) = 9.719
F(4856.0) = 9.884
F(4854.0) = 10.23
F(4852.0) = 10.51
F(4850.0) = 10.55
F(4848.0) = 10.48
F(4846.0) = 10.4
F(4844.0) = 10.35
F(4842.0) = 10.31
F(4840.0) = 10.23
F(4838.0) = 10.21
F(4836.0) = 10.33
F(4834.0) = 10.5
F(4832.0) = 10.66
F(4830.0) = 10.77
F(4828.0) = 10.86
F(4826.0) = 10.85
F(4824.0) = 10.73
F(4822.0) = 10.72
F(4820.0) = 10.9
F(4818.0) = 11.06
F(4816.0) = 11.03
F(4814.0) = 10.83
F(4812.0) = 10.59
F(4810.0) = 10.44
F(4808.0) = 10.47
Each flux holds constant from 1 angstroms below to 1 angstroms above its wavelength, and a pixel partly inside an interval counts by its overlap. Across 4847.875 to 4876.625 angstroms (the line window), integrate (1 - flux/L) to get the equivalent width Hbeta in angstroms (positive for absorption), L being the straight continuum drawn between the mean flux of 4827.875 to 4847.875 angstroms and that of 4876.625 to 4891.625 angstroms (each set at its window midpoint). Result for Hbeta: 1.3 angstroms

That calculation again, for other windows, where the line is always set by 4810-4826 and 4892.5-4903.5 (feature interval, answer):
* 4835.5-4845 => 0.49 angstroms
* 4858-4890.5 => 3.03 angstroms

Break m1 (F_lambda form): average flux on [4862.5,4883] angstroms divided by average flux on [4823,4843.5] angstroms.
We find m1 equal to 0.93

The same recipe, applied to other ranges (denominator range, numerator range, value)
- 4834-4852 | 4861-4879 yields 0.93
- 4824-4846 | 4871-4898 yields 0.97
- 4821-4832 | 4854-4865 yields 0.91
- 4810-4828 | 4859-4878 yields 0.89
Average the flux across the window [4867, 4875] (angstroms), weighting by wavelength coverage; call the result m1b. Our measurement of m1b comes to 9.53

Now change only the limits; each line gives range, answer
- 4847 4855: 10.4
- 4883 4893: 10.3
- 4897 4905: 11.1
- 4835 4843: 10.3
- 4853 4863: 9.85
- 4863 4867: 9.61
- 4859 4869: 9.63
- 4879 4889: 10.2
